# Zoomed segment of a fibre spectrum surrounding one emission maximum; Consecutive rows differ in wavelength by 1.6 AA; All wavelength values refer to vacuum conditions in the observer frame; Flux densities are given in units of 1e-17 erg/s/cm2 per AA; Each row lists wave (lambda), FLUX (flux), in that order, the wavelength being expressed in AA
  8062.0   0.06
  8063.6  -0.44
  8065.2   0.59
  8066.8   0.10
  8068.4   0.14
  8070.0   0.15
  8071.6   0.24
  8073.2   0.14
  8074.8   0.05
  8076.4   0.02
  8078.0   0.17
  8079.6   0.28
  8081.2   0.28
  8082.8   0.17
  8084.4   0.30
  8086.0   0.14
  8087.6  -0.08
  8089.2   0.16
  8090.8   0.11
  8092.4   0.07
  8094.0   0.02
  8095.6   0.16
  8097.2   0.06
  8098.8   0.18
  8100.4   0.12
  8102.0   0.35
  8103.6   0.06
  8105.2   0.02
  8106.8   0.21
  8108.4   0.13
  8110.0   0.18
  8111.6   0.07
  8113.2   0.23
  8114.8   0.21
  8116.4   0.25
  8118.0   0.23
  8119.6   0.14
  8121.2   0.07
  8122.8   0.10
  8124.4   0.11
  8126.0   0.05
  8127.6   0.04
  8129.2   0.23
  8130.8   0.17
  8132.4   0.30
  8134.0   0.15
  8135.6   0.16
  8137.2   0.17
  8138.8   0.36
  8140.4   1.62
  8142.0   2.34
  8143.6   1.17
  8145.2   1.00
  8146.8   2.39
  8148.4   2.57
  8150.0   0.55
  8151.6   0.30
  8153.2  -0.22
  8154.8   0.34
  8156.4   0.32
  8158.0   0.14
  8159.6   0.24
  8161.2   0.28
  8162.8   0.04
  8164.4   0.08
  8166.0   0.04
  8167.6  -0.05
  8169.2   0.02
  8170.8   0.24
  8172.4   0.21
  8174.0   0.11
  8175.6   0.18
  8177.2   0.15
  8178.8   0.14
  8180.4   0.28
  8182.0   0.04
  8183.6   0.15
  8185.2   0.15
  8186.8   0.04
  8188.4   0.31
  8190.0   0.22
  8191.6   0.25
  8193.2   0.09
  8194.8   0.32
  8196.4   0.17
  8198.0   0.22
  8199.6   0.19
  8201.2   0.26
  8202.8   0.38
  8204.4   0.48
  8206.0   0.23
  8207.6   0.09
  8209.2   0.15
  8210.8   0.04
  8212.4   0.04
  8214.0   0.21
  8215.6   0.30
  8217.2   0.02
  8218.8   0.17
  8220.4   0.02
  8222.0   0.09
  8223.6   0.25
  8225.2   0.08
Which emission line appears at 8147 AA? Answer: [O II]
